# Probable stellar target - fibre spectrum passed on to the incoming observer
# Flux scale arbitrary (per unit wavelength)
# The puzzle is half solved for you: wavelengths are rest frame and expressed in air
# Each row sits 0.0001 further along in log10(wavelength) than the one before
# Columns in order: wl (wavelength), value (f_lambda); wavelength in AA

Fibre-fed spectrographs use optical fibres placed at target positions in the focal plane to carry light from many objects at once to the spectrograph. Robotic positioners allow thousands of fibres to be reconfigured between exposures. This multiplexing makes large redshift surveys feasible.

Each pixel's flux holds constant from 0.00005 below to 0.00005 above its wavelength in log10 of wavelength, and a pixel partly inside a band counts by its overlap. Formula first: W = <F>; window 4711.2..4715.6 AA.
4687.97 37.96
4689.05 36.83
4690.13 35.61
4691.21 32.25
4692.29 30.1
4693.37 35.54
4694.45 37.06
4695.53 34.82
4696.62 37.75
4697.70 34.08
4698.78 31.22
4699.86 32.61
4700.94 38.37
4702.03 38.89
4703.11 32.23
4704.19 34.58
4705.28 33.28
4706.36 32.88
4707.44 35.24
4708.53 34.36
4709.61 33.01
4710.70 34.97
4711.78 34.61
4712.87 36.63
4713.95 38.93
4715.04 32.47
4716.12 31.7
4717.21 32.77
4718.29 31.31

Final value 35.7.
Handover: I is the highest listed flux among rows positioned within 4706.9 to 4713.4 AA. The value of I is 36.63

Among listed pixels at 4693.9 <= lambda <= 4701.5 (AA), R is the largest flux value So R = 38.37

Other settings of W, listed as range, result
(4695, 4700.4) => 34.1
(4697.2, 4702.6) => 35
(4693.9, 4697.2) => 36.5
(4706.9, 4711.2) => 34.3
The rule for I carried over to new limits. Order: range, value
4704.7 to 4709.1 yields 35.24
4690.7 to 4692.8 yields 32.25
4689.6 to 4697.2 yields 37.75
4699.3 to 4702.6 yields 38.89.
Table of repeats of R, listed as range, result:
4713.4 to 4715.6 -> 38.93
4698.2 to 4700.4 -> 32.61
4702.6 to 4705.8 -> 34.58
